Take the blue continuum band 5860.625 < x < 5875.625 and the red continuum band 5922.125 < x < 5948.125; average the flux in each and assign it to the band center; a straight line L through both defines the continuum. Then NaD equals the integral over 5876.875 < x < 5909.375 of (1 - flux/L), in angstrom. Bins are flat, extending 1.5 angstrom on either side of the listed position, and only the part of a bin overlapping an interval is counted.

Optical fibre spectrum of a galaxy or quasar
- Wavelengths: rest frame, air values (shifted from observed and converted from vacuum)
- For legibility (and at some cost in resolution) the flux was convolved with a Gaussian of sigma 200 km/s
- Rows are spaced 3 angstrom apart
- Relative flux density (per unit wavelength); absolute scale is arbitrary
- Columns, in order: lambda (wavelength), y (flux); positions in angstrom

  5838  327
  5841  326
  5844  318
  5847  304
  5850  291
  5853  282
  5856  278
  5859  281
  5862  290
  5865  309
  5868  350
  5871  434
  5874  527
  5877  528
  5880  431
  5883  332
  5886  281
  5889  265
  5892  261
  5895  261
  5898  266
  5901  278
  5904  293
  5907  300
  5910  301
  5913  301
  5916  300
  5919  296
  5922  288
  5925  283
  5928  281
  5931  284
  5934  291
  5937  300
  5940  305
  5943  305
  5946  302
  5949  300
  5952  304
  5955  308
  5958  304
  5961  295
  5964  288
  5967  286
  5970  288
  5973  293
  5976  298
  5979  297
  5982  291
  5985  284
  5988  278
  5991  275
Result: 4.0 angstrom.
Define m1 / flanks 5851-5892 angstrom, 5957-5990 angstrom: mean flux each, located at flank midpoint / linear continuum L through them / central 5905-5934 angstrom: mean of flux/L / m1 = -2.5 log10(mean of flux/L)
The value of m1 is 0.102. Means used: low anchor 349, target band 293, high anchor 291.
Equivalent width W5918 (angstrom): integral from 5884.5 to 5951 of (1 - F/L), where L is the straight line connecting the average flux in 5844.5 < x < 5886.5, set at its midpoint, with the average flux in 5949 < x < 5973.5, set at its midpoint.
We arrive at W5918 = 6.7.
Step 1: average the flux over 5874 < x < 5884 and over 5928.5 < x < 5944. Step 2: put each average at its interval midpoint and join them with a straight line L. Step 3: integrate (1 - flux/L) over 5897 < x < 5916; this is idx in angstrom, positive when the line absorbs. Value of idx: 4.2 angstrom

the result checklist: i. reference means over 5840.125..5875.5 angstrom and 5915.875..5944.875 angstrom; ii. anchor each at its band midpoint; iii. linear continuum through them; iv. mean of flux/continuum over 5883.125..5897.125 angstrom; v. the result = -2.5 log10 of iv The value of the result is 0.15 mag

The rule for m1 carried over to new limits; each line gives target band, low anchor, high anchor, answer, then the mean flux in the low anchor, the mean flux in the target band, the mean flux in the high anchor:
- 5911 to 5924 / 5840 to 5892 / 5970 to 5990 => 0.08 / 341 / 296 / 290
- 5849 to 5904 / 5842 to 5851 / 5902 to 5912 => -0.10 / 306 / 330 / 297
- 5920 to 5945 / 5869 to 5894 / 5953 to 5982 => 0.13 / 379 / 292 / 295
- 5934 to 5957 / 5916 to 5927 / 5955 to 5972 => -0.04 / 290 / 303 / 294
